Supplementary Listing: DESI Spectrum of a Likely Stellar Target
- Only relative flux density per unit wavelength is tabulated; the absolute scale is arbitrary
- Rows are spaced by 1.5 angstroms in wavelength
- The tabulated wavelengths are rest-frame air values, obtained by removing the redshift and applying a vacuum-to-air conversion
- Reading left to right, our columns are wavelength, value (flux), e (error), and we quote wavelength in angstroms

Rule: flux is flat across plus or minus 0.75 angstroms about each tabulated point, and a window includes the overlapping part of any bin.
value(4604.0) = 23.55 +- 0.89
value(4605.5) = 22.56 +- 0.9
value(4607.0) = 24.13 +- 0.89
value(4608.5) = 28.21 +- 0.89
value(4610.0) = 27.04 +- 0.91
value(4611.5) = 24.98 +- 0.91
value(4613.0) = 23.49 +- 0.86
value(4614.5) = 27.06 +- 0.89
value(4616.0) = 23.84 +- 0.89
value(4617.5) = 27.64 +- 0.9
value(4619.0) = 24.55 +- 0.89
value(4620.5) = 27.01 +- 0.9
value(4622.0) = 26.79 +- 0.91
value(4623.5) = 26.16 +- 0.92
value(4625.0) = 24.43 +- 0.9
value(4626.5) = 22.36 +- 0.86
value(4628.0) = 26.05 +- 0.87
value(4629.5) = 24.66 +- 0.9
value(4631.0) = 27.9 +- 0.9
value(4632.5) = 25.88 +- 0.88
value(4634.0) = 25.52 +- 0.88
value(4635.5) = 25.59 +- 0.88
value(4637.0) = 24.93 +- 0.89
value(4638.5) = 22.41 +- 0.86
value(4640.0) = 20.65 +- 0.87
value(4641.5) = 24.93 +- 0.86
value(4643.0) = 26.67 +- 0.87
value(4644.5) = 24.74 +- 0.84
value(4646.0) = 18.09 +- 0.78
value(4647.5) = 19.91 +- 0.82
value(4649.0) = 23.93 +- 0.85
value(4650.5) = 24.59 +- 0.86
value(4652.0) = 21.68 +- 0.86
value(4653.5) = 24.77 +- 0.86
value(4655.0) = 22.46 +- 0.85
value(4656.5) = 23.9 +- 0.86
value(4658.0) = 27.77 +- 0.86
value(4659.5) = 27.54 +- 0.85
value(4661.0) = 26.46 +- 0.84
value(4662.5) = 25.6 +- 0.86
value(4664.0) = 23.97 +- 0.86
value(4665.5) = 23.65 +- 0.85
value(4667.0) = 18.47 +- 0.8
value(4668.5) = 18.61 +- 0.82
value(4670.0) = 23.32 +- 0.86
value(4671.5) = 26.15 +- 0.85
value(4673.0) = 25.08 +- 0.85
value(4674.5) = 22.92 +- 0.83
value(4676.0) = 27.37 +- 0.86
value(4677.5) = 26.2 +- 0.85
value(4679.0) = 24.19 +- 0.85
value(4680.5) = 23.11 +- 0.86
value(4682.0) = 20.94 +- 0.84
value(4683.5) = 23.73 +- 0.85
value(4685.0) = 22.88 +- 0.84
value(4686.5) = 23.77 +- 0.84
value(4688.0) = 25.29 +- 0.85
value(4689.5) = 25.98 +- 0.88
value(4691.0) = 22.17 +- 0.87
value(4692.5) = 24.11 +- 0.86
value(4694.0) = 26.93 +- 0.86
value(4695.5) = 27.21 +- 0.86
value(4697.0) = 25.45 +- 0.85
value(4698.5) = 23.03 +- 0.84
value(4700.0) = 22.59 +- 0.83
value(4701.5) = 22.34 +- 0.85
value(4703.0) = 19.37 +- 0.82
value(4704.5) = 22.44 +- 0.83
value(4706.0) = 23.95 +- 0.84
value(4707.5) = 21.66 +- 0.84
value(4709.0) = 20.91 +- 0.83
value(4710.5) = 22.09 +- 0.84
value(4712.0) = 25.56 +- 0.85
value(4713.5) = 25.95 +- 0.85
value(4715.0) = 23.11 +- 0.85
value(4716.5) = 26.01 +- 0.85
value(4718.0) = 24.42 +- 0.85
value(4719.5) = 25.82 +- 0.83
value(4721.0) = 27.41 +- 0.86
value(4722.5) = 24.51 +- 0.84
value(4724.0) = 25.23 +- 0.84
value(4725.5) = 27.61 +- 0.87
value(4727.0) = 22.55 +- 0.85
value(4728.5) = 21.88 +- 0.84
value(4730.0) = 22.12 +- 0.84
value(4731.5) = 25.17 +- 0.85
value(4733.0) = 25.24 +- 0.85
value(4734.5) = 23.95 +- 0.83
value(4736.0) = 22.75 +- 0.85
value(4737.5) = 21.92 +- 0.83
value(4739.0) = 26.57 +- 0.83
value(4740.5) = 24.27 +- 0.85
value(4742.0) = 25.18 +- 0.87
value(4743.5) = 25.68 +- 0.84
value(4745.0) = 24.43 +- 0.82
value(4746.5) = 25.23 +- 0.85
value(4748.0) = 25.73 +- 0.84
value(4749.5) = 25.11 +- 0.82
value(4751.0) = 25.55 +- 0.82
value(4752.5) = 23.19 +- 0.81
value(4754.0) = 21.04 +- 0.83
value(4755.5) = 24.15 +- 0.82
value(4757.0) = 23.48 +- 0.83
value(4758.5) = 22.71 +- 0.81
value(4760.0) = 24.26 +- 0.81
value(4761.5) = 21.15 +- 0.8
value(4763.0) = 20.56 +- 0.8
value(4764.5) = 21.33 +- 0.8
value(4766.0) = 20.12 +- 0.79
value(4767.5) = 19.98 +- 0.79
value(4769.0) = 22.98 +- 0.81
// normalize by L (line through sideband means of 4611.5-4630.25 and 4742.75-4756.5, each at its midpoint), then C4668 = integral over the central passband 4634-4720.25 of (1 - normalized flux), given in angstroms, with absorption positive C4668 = 3.8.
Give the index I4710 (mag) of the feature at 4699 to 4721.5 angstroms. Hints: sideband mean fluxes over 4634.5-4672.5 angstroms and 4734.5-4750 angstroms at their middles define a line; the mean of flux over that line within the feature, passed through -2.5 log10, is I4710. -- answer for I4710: 0.03 mag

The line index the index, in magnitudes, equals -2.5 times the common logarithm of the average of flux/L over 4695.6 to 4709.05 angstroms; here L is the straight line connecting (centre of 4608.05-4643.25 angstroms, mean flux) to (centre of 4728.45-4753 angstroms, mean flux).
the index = 0.09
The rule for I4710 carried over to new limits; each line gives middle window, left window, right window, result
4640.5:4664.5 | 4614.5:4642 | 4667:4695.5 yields 0.020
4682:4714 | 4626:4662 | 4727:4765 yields 0.018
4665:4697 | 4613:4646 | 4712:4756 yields 0.038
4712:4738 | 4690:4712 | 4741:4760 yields -0.034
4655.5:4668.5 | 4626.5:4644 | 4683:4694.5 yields 0.015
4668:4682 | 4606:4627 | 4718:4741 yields 0.042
